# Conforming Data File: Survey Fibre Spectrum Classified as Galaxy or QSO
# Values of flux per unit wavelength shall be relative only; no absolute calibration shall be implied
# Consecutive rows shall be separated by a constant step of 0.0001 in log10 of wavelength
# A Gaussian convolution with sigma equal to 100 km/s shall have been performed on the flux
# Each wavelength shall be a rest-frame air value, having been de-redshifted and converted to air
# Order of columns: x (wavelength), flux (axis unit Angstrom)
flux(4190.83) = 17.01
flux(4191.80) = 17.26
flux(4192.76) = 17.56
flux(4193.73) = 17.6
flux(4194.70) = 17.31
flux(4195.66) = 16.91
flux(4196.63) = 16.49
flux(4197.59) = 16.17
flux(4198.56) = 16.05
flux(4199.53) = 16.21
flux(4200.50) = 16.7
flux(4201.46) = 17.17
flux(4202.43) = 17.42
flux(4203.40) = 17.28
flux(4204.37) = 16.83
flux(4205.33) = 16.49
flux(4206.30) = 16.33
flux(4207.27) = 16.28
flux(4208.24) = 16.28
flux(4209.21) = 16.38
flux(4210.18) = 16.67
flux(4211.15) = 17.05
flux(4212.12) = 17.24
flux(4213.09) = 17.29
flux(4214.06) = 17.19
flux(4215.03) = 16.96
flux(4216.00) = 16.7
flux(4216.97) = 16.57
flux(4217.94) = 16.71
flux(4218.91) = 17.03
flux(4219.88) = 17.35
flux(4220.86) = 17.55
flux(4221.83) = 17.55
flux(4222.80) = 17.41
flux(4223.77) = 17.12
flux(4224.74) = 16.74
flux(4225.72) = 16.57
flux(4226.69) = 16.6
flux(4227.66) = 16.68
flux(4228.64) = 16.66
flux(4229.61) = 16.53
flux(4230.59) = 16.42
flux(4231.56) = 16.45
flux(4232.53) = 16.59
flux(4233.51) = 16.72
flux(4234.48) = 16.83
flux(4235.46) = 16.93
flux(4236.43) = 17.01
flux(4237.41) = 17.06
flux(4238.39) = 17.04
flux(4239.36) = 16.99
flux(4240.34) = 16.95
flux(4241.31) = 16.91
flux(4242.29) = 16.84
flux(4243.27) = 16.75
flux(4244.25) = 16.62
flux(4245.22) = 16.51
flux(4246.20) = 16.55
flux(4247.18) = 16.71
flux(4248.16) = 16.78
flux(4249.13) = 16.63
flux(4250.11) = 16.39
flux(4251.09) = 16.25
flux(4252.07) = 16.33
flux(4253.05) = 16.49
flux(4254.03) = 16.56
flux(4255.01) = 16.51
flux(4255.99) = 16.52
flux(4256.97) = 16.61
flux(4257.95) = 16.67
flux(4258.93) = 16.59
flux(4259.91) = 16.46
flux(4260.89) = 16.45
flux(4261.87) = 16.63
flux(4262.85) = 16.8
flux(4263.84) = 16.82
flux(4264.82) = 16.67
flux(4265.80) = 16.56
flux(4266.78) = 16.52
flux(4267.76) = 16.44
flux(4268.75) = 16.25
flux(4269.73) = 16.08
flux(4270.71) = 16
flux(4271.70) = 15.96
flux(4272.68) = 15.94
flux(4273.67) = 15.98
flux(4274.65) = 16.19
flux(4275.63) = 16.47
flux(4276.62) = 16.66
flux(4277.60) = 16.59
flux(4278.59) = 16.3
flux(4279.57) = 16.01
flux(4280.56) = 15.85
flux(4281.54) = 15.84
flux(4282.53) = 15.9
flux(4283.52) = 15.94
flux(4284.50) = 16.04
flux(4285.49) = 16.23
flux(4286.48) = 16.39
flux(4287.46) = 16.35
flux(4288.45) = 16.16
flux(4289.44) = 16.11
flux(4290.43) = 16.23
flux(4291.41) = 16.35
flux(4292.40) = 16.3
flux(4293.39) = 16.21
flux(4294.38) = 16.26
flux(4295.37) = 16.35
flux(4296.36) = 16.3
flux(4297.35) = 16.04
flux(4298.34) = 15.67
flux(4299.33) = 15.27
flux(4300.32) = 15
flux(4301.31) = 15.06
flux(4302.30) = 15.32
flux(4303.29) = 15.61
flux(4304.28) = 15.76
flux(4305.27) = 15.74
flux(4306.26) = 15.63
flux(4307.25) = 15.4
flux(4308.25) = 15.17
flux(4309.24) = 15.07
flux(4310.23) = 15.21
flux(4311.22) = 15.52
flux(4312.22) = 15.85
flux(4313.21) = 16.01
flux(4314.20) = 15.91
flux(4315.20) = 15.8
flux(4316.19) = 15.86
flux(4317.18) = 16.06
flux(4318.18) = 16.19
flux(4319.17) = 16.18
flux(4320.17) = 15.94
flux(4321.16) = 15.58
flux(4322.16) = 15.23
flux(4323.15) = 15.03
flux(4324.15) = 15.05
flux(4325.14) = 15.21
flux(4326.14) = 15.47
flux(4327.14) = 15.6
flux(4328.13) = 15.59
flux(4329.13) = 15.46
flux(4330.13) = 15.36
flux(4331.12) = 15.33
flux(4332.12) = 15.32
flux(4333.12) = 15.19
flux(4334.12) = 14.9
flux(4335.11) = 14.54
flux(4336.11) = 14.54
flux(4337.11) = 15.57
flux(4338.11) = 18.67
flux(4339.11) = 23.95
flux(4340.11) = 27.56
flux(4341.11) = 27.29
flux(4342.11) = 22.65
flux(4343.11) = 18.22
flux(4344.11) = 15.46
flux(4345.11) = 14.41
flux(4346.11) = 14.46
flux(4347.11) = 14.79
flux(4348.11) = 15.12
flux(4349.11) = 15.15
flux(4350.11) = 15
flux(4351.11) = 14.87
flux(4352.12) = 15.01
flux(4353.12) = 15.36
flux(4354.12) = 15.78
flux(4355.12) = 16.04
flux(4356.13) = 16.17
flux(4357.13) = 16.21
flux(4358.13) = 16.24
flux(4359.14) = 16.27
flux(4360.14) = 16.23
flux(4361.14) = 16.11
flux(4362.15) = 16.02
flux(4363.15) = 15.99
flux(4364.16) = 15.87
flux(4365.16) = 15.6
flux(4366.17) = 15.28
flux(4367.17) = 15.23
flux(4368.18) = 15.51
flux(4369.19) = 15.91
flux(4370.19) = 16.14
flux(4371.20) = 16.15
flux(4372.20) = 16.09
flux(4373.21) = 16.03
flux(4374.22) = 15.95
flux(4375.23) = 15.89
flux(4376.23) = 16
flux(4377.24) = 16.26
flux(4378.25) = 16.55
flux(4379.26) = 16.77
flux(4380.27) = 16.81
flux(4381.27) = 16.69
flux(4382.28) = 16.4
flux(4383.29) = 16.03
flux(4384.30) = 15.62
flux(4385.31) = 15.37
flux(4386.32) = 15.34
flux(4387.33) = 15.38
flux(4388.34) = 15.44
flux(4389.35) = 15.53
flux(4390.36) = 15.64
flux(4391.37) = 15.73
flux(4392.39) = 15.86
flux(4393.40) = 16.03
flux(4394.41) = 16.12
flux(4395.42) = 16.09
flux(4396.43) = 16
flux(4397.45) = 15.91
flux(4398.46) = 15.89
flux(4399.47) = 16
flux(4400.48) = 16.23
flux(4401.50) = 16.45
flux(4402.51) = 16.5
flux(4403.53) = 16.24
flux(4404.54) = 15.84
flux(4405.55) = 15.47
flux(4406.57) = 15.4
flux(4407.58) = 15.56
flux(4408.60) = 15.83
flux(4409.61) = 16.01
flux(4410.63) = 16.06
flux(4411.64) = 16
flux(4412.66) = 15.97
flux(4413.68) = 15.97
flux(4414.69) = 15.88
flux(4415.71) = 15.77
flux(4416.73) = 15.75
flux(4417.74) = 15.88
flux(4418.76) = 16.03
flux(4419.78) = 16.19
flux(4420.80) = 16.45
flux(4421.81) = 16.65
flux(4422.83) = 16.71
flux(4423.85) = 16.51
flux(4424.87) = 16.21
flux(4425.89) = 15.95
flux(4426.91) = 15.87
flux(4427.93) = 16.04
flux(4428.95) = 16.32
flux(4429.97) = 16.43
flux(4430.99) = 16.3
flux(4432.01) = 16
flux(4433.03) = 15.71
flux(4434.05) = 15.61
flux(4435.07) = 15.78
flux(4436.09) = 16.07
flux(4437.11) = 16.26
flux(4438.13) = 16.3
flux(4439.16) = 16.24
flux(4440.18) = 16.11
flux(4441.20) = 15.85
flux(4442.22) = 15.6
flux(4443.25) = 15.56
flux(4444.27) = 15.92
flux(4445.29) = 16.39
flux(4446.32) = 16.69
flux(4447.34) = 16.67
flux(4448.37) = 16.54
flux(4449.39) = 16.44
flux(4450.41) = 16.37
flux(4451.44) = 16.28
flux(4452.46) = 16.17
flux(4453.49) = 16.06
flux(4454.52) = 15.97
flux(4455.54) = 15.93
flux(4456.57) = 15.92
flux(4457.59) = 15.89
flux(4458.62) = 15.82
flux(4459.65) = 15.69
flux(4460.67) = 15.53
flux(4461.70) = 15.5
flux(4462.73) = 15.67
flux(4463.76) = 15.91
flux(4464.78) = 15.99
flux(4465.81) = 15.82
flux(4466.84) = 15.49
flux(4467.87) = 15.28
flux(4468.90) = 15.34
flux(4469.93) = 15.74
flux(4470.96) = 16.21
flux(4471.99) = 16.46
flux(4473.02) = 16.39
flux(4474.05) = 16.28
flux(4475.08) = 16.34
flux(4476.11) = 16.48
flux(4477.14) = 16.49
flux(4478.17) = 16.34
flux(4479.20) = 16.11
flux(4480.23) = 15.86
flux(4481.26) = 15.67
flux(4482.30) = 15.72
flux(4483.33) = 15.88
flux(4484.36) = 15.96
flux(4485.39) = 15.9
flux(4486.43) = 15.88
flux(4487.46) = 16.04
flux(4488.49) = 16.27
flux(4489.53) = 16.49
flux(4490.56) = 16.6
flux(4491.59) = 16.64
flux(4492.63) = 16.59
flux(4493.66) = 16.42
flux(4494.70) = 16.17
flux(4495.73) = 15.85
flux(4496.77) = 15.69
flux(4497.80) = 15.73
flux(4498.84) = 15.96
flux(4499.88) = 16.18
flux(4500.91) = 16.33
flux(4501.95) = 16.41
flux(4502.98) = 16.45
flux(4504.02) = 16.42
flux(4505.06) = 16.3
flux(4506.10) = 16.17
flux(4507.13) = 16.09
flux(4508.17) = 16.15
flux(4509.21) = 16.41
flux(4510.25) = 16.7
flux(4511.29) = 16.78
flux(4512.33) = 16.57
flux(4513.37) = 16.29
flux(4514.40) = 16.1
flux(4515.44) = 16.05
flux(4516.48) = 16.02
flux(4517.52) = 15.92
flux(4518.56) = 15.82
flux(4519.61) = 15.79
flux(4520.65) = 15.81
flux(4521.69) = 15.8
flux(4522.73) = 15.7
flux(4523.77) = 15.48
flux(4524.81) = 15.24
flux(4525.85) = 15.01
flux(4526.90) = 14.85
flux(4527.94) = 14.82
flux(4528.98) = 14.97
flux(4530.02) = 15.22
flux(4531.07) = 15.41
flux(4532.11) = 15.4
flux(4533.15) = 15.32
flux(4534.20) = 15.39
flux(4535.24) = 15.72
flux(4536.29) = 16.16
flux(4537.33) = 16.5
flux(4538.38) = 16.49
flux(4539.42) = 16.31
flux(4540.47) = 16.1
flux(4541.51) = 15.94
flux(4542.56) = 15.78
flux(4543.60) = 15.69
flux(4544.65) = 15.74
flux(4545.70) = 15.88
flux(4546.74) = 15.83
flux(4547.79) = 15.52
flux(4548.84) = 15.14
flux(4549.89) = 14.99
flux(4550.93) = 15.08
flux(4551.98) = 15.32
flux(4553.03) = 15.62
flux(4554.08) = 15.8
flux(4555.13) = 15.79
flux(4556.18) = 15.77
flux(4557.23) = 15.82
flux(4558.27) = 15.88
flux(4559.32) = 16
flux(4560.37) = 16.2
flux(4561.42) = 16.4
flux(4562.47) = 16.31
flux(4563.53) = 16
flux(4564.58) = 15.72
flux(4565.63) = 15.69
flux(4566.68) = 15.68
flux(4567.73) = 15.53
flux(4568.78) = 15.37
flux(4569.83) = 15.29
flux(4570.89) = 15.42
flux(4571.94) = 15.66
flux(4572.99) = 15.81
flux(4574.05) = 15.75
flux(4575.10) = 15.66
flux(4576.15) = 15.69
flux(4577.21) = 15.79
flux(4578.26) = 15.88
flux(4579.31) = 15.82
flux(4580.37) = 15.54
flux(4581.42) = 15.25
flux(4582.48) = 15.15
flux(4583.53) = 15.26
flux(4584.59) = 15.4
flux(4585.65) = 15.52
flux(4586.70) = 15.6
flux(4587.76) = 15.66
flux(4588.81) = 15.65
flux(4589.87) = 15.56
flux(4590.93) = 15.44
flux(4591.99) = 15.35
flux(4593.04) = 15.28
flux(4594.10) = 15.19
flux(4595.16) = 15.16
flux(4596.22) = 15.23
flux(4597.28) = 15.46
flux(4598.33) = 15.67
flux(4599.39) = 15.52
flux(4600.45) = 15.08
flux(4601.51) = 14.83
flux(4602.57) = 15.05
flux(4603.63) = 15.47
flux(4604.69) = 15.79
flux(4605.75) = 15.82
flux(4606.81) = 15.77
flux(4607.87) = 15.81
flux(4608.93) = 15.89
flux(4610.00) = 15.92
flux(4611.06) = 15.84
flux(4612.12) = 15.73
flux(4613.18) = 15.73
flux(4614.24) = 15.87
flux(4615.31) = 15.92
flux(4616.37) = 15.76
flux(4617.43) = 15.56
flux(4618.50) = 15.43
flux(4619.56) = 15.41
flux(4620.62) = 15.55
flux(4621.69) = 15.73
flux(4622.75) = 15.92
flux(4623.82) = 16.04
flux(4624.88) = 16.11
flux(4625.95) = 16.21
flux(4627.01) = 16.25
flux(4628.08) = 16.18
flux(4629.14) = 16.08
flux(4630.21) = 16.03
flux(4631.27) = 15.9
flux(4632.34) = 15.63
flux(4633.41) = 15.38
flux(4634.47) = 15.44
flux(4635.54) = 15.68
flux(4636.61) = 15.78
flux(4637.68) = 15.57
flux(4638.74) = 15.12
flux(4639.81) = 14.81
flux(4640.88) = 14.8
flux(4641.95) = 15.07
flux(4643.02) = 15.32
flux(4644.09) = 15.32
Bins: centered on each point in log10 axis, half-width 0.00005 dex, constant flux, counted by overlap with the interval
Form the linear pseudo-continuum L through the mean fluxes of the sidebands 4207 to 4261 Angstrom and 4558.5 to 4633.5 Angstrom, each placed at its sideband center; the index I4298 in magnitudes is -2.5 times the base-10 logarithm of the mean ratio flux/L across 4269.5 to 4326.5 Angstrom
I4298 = 0.05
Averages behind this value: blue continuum 16.8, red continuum 15.7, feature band 15.9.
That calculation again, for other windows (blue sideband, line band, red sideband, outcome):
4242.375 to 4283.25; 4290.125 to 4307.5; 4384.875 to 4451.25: 0.03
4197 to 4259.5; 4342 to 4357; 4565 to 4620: 0.04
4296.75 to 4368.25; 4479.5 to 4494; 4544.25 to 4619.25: -0.02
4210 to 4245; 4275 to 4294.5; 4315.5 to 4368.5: 0.03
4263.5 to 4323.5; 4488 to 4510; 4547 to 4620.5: -0.04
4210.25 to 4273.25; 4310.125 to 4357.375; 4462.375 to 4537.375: 0.00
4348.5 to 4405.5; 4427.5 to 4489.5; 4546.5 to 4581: -0.01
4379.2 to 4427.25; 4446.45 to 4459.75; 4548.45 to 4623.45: -0.02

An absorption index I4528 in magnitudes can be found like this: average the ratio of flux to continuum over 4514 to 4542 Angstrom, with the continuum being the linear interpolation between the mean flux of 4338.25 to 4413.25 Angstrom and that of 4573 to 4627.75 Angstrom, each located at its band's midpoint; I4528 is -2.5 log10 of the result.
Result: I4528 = 0.01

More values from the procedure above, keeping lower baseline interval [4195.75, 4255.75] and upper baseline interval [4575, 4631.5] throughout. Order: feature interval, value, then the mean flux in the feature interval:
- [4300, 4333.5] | 0.07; 15.5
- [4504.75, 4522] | -0.02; 16.2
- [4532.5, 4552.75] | 0.01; 15.7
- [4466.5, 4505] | -0.01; 16.1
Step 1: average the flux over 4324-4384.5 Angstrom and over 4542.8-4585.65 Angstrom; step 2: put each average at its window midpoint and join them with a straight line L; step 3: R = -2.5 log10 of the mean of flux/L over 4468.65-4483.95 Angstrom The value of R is -0.01 mag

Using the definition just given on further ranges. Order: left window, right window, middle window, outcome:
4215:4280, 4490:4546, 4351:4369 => 0.039 mag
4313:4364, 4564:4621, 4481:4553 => -0.006 mag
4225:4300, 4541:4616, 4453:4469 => 0.012 mag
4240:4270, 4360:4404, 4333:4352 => -0.086 mag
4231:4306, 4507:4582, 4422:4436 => -0.008 mag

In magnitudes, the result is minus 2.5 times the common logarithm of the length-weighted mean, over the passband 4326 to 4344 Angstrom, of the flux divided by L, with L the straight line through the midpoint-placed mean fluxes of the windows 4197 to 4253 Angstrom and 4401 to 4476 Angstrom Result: -0.09 mag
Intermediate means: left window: 16.8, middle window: 17.8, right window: 16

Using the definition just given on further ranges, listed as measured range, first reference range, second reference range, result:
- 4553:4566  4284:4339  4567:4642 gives -0.022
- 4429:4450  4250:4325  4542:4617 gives -0.022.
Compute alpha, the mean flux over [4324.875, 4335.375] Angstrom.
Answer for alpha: 15.3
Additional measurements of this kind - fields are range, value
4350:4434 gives 16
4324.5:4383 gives 16.4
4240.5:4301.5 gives 16.3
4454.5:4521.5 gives 16.1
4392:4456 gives 16.1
